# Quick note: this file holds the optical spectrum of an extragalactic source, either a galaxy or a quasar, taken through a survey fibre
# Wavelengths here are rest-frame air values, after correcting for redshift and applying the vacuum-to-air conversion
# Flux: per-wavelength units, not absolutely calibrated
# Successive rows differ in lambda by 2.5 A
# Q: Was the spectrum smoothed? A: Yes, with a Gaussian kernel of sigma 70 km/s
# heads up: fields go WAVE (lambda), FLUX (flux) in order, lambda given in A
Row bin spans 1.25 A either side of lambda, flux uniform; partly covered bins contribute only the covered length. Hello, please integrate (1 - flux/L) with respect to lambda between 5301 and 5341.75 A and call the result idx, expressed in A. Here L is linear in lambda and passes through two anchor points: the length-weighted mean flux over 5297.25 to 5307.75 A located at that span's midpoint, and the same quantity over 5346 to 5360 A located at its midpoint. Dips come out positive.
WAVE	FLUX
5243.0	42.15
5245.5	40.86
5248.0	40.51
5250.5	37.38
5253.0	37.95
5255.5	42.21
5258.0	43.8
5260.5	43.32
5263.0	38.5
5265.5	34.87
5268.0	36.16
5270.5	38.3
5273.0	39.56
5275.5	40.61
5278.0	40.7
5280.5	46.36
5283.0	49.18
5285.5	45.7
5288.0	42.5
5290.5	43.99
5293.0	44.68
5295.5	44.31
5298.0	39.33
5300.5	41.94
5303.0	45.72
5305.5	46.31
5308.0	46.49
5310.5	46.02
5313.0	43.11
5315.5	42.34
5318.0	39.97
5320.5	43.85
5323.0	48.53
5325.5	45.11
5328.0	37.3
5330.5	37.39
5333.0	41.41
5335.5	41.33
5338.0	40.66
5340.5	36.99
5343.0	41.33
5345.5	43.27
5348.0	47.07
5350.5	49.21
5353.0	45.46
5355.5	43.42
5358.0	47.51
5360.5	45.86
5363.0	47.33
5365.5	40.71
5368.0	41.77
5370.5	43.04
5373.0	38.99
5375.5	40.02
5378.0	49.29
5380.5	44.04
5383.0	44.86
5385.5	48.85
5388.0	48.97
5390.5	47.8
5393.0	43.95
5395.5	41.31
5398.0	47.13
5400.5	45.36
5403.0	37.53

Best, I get 1.9 A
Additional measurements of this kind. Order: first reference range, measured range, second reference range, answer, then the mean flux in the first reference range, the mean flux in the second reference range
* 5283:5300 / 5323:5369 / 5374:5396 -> 1.7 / 43.8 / 45.5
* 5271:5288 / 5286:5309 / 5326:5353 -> -0.6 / 43.4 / 41.9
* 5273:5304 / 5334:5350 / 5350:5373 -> 0.8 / 43.6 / 44.5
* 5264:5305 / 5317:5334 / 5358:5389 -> 0.5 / 42.2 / 44.6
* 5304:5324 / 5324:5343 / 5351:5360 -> 2.1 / 44.5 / 45.8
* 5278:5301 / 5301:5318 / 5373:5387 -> -0.1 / 44.1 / 44.9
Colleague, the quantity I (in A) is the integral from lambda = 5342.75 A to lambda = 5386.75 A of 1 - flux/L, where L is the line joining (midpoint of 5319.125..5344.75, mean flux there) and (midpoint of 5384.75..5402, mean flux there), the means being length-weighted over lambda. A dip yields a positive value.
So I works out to -0.80 A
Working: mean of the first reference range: 41.4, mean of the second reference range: 46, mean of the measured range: 44.6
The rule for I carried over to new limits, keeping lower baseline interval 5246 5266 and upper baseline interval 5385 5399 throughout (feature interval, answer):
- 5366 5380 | 0.8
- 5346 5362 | -0.7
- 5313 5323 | 0.0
